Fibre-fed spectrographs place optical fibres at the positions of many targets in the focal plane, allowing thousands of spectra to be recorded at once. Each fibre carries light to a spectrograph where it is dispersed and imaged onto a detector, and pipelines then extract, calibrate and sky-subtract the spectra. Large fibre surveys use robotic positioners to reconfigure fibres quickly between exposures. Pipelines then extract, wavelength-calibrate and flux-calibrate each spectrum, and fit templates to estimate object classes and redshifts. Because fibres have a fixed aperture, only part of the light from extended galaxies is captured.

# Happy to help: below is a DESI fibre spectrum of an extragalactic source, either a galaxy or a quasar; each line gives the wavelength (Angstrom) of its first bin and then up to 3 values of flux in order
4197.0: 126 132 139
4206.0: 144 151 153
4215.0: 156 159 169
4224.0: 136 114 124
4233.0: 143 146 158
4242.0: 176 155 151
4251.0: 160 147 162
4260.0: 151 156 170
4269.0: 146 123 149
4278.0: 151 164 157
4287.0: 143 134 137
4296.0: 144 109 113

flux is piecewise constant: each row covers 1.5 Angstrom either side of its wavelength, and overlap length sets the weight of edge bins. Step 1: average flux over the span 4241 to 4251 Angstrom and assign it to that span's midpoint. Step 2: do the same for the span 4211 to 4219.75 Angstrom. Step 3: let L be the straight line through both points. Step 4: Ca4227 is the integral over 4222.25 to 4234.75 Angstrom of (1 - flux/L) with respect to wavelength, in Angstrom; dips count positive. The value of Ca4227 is 2.2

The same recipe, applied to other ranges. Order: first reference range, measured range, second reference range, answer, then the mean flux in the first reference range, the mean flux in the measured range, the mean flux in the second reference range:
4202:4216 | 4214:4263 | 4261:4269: 1.1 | 149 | 151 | 159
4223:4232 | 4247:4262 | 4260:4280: -1.5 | 125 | 154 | 150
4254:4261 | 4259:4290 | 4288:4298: -0.8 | 155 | 150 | 137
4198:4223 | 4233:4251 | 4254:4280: -0.7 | 150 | 156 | 151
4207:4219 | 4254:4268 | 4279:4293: -0.7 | 154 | 158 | 148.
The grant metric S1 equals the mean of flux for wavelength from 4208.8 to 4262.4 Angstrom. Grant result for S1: 151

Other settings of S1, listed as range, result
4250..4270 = 156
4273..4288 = 152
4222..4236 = 132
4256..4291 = 151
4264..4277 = 148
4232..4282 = 153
